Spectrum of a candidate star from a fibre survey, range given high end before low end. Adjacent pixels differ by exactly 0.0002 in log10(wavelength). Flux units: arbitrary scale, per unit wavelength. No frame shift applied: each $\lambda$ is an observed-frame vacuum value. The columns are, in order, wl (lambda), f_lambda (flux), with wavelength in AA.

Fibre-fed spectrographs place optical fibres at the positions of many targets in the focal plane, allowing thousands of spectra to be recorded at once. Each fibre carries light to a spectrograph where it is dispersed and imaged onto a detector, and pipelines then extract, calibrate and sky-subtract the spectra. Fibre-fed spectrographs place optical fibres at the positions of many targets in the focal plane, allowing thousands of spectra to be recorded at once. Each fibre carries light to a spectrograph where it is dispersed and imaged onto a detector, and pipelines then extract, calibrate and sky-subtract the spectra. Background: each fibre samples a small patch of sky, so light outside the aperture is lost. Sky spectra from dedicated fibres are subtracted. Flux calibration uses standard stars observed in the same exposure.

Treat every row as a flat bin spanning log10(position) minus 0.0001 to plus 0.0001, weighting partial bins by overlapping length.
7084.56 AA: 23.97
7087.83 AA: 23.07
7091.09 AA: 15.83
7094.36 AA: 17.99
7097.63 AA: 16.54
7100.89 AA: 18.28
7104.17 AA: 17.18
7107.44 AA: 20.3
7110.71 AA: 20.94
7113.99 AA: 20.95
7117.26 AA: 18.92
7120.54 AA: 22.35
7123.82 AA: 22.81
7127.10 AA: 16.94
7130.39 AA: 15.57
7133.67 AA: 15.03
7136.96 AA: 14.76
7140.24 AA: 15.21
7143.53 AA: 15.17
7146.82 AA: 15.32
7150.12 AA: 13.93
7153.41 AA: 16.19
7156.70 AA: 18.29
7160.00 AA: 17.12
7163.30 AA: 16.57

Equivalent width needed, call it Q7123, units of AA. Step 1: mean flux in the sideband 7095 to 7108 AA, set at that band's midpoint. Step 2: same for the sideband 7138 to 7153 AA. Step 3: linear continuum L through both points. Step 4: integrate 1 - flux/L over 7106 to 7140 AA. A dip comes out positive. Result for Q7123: -4.5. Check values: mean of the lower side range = 17.9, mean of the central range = 18.7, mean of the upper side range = 15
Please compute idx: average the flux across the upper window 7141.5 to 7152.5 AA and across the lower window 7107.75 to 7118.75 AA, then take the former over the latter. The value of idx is 0.7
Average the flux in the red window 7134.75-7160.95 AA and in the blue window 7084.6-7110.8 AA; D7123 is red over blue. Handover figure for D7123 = 0.83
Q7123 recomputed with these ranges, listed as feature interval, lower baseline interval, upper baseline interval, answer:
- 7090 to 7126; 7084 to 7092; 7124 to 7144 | -1.2 AA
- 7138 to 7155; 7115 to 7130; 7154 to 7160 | 2.9 AA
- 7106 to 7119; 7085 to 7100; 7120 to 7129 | -0.4 AA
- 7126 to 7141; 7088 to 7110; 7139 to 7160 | 1.0 AA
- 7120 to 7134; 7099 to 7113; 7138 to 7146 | -1.4 AA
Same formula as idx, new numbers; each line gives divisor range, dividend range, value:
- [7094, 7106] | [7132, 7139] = 0.85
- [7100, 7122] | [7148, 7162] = 0.82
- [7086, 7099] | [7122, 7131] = 1.02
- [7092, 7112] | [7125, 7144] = 0.85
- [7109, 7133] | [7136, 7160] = 0.80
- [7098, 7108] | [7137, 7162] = 0.87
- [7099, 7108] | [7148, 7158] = 0.87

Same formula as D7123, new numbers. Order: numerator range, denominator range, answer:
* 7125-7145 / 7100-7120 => 0.80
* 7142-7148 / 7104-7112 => 0.77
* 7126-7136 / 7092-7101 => 0.90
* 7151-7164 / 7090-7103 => 0.98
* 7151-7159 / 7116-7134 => 0.90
